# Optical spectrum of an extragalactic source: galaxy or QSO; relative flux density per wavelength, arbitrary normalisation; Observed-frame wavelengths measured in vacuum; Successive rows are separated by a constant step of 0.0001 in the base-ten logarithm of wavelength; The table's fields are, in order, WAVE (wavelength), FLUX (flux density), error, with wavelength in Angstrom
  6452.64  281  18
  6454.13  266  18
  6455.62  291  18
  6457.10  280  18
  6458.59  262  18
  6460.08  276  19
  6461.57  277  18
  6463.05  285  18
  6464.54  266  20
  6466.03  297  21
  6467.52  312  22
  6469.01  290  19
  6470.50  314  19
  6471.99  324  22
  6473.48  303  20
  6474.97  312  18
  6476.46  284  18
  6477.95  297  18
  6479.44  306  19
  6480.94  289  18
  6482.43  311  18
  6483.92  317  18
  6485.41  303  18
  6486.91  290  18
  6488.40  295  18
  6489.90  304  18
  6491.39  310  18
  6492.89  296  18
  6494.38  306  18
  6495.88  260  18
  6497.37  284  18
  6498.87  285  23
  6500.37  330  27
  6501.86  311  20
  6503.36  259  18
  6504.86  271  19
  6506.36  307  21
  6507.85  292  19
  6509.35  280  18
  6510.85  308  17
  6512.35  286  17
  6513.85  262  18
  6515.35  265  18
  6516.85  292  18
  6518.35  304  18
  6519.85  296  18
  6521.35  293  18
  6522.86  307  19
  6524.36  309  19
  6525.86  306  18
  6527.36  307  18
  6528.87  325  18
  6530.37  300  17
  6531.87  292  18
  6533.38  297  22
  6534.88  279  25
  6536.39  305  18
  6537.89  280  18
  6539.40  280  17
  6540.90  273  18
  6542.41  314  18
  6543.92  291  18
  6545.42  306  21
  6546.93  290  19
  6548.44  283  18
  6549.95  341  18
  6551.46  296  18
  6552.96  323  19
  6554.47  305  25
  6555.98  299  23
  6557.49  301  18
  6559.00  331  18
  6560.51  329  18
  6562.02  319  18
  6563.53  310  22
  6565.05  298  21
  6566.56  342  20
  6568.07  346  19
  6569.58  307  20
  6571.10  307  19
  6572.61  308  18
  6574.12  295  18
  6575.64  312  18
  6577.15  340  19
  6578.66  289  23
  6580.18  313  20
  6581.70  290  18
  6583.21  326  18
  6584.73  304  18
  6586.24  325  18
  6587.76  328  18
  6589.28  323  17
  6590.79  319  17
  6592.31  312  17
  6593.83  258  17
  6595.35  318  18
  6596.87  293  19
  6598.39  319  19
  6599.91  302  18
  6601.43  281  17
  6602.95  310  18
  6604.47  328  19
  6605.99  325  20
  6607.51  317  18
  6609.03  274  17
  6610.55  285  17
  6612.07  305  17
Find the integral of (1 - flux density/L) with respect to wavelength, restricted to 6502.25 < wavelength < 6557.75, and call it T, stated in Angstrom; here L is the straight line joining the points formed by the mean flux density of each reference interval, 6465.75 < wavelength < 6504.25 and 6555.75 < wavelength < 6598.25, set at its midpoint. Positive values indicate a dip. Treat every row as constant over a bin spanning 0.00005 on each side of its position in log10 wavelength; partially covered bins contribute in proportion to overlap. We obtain 1.9 Angstrom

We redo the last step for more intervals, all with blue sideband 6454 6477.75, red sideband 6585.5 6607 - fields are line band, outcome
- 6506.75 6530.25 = 0.2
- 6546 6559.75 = -0.2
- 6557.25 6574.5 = -0.6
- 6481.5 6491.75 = -0.3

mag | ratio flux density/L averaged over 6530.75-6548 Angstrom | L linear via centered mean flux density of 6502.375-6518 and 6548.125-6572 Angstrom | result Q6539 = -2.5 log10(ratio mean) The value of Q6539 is 0.038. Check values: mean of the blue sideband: 283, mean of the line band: 292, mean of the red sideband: 315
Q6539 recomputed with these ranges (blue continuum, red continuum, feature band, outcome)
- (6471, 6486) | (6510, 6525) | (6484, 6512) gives 0.01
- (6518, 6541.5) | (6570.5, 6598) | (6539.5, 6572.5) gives -0.02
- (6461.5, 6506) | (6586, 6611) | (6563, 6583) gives -0.03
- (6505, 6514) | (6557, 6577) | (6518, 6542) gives 0.01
